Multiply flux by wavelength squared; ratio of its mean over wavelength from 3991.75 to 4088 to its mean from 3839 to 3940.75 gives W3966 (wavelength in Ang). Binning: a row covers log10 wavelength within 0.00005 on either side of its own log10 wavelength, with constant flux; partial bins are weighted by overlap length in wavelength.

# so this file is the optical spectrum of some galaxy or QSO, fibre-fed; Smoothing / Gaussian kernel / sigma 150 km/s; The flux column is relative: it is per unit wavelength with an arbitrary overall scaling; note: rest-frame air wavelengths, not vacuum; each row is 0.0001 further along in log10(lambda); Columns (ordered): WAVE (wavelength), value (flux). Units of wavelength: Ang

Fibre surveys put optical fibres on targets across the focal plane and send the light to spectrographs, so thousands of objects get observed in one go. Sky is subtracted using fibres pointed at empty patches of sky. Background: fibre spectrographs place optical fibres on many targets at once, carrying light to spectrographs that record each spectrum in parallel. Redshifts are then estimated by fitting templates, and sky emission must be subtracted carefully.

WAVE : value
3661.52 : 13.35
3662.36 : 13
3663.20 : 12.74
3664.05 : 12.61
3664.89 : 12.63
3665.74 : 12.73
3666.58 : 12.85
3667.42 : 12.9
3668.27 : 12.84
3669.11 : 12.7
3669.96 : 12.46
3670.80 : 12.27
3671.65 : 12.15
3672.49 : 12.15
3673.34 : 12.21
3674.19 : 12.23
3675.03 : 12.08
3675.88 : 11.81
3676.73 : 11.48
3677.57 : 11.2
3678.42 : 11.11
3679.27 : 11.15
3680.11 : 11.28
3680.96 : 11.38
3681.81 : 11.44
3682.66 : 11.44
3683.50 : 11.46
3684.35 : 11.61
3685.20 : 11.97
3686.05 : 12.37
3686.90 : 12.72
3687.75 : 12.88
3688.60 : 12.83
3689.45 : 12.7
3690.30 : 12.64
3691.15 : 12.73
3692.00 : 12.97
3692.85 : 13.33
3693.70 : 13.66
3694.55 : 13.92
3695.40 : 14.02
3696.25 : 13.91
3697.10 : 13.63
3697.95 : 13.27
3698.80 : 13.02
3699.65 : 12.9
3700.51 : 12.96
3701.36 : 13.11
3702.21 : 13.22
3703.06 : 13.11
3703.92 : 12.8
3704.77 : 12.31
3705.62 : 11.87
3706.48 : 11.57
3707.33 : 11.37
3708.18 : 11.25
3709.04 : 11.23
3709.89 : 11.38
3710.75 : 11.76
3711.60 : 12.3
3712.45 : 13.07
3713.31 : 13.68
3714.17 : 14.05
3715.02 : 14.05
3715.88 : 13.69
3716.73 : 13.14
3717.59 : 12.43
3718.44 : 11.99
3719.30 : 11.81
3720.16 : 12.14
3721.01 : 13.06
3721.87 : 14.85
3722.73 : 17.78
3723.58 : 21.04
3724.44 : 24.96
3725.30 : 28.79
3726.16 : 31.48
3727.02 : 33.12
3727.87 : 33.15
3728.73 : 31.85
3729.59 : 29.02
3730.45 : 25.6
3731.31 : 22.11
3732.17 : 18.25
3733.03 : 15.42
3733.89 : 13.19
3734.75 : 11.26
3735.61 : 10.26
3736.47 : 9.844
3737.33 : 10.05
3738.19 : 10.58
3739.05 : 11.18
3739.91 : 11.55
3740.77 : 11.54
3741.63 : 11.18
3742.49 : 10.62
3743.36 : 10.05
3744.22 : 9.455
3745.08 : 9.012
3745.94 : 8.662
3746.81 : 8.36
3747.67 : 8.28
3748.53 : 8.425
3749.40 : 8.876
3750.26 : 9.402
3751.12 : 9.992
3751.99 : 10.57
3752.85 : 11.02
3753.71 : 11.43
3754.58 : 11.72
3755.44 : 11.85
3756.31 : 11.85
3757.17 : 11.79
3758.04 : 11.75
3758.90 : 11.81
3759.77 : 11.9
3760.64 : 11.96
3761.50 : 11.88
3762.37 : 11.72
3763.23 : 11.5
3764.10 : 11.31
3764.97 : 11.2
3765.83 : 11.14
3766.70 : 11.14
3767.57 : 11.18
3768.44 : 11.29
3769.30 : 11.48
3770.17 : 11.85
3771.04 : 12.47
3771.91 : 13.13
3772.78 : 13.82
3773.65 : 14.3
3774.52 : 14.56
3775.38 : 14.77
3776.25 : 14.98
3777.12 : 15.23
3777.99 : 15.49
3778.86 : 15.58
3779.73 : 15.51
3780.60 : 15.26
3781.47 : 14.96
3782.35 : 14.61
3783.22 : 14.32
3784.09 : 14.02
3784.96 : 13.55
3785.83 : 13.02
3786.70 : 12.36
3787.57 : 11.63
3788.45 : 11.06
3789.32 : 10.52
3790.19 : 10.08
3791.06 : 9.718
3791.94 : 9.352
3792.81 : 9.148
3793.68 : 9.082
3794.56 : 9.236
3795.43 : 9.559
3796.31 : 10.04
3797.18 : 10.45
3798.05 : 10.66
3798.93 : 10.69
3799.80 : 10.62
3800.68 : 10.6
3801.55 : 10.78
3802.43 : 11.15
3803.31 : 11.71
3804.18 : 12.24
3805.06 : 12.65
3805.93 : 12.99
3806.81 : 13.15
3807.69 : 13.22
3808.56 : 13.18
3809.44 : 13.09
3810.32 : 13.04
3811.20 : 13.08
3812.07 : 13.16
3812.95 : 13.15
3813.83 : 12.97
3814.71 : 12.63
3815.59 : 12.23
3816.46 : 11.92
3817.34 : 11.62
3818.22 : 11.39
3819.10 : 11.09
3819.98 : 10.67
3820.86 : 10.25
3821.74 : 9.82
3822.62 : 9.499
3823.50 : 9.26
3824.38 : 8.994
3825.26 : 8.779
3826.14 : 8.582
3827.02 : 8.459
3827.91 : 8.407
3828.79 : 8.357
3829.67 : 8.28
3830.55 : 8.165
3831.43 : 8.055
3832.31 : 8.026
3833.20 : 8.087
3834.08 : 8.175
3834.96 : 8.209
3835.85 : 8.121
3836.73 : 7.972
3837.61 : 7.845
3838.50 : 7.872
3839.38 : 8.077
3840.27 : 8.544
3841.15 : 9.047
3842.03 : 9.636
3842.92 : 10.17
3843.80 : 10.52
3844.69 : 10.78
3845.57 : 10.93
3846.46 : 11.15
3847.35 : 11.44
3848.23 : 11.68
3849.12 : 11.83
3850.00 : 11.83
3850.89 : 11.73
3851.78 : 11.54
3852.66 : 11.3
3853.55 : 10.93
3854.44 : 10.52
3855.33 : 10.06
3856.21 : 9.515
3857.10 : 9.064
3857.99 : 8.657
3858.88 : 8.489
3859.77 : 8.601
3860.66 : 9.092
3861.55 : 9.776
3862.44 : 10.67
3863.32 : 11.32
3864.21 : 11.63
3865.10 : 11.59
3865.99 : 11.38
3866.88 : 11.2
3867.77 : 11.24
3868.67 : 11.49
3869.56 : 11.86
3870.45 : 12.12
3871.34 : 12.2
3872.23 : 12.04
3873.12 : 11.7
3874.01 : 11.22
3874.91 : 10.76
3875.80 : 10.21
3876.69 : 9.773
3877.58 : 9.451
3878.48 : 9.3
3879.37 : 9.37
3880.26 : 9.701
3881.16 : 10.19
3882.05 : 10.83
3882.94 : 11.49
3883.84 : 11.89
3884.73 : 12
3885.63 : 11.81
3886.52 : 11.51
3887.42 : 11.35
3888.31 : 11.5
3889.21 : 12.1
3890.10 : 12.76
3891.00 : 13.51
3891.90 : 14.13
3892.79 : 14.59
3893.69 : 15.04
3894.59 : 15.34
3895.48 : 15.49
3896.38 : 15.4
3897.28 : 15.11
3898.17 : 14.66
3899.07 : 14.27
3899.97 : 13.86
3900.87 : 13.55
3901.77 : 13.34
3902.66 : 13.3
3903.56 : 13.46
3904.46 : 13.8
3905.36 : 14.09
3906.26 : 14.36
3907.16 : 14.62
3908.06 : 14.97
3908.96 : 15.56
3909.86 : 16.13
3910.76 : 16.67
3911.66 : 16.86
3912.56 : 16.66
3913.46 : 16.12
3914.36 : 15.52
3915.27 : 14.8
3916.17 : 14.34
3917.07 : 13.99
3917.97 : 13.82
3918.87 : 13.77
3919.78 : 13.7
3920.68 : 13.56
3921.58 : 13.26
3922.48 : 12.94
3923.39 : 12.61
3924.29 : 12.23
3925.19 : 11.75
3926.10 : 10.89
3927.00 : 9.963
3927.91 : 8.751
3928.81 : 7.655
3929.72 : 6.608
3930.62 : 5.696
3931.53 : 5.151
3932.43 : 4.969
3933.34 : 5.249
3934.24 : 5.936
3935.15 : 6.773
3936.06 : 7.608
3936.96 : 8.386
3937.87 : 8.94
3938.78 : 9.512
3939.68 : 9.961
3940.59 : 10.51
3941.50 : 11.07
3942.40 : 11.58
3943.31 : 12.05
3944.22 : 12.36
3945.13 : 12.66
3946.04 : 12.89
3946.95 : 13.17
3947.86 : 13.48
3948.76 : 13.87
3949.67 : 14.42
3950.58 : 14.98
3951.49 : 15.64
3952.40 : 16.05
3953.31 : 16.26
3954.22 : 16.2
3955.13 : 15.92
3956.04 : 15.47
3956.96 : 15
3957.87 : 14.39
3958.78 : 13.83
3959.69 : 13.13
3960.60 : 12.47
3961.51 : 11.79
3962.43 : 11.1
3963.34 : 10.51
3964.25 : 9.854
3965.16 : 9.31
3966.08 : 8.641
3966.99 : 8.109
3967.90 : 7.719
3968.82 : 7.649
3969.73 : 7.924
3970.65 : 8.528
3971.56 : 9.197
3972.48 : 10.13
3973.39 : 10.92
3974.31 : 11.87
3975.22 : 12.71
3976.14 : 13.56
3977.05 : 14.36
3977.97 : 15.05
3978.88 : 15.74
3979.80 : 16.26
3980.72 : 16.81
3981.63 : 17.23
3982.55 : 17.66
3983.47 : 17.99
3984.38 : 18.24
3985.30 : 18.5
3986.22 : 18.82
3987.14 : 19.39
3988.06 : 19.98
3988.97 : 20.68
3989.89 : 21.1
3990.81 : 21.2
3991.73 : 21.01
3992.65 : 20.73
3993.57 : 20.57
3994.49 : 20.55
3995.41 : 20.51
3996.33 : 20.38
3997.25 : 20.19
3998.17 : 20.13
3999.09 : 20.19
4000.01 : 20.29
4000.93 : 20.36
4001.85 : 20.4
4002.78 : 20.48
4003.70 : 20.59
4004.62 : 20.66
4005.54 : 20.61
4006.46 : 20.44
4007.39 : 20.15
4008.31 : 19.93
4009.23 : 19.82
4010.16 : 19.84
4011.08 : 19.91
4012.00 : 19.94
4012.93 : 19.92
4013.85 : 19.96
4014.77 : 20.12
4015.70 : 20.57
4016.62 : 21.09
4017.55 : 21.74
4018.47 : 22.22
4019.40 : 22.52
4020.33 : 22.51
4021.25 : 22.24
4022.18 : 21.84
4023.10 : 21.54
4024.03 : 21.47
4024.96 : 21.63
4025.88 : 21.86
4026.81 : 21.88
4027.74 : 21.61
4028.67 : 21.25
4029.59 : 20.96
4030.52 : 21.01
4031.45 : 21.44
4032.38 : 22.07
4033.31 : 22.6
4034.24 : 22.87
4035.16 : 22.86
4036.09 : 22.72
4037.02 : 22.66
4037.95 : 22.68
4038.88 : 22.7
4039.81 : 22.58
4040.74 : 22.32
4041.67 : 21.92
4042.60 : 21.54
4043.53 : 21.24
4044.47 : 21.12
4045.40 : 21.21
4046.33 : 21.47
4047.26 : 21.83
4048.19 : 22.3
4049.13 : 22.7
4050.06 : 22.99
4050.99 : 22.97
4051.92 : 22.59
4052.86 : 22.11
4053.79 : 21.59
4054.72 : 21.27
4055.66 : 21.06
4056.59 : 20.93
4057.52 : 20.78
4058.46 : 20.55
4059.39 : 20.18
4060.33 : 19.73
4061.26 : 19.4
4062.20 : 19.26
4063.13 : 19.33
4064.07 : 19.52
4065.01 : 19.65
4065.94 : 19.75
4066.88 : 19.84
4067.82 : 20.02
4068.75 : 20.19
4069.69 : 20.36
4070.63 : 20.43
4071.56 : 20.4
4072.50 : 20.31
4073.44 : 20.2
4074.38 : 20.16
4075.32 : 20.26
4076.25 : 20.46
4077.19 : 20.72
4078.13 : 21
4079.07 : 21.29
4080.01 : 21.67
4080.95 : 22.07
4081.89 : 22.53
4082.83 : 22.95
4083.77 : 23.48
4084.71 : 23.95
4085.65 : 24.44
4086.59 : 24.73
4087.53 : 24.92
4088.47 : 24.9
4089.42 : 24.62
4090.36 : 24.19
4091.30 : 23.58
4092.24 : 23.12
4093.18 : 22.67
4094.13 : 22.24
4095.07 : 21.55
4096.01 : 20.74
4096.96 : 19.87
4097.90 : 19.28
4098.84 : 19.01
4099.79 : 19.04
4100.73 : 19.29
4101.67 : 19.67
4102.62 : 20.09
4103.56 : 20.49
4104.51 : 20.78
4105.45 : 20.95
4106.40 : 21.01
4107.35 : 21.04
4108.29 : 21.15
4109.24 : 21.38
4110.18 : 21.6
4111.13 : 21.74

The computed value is 1.98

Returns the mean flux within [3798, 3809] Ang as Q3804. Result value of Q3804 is 11.9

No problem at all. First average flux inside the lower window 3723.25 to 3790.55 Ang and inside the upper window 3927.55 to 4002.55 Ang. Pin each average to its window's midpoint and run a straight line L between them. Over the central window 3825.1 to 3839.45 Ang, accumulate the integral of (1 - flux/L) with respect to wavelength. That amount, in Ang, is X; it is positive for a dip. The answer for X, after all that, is 5.9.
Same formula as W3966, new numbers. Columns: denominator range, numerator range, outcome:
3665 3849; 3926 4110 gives 1.69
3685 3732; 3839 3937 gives 0.81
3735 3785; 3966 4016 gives 1.66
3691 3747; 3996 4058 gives 1.69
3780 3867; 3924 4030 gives 1.58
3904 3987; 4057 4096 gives 1.82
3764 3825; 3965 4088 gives 1.85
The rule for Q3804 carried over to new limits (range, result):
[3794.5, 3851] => 10.5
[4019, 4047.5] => 21.9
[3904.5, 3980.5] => 12.1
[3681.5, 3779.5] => 13.6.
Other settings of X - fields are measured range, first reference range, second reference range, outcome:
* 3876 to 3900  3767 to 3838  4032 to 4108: 3.7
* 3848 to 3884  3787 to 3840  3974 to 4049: 6.3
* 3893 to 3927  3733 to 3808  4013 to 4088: 4.6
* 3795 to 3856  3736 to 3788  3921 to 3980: 6.2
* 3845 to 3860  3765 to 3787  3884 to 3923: 3.6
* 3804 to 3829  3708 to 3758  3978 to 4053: 7.7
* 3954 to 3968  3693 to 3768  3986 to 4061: 5.3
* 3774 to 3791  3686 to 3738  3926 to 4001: 1.4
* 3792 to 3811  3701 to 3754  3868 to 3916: 3.5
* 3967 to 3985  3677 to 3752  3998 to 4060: 6.3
